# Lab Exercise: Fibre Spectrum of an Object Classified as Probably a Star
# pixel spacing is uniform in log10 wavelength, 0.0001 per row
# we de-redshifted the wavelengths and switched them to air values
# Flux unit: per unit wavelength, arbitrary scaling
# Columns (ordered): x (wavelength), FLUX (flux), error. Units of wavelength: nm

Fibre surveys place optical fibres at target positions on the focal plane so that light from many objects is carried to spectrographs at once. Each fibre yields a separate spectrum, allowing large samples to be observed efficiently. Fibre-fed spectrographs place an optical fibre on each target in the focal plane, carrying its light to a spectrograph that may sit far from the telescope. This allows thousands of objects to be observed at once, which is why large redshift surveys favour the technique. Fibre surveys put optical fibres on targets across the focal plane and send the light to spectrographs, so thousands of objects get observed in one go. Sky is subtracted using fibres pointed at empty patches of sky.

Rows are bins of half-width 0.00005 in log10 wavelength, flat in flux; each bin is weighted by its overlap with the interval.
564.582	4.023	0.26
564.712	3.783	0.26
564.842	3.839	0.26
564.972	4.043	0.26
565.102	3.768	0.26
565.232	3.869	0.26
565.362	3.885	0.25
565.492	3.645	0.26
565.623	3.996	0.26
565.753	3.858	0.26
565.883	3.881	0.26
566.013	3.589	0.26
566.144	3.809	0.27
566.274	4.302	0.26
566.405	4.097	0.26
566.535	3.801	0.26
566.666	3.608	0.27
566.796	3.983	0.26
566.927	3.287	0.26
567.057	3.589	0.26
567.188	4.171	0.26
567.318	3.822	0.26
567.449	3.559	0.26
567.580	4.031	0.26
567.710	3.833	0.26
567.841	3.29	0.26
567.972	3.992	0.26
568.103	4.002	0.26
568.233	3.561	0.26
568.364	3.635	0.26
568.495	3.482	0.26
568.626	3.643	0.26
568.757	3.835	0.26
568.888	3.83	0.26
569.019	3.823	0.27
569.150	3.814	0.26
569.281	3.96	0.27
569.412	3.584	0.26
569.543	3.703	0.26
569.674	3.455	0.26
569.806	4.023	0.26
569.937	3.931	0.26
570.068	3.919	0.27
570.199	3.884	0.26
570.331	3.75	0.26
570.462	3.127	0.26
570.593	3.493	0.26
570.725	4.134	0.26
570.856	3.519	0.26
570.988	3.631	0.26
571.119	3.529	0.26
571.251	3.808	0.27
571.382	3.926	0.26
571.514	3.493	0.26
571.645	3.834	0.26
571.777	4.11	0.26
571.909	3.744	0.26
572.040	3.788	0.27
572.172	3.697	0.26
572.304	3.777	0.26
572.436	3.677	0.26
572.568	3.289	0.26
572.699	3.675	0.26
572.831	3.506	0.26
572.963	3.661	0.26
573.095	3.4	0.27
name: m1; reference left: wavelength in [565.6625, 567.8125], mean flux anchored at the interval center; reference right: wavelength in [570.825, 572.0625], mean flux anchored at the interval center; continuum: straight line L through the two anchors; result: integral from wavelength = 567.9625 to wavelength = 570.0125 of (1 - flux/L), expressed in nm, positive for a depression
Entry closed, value 0.012 nm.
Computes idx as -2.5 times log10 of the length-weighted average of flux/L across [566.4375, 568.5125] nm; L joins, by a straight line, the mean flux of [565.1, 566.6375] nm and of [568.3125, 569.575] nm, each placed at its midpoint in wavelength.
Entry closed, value 0.02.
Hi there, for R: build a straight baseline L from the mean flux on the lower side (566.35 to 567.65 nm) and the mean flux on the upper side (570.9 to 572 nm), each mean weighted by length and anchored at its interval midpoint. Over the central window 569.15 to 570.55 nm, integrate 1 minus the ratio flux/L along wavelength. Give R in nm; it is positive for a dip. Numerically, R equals 0.01 nm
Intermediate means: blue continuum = 3.79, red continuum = 3.76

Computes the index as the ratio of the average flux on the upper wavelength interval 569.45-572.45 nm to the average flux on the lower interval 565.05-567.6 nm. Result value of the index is 0.98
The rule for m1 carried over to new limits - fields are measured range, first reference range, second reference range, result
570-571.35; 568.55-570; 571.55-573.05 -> 0.02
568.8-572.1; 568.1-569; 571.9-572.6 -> -0.06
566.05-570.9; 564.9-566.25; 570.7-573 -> 0.02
